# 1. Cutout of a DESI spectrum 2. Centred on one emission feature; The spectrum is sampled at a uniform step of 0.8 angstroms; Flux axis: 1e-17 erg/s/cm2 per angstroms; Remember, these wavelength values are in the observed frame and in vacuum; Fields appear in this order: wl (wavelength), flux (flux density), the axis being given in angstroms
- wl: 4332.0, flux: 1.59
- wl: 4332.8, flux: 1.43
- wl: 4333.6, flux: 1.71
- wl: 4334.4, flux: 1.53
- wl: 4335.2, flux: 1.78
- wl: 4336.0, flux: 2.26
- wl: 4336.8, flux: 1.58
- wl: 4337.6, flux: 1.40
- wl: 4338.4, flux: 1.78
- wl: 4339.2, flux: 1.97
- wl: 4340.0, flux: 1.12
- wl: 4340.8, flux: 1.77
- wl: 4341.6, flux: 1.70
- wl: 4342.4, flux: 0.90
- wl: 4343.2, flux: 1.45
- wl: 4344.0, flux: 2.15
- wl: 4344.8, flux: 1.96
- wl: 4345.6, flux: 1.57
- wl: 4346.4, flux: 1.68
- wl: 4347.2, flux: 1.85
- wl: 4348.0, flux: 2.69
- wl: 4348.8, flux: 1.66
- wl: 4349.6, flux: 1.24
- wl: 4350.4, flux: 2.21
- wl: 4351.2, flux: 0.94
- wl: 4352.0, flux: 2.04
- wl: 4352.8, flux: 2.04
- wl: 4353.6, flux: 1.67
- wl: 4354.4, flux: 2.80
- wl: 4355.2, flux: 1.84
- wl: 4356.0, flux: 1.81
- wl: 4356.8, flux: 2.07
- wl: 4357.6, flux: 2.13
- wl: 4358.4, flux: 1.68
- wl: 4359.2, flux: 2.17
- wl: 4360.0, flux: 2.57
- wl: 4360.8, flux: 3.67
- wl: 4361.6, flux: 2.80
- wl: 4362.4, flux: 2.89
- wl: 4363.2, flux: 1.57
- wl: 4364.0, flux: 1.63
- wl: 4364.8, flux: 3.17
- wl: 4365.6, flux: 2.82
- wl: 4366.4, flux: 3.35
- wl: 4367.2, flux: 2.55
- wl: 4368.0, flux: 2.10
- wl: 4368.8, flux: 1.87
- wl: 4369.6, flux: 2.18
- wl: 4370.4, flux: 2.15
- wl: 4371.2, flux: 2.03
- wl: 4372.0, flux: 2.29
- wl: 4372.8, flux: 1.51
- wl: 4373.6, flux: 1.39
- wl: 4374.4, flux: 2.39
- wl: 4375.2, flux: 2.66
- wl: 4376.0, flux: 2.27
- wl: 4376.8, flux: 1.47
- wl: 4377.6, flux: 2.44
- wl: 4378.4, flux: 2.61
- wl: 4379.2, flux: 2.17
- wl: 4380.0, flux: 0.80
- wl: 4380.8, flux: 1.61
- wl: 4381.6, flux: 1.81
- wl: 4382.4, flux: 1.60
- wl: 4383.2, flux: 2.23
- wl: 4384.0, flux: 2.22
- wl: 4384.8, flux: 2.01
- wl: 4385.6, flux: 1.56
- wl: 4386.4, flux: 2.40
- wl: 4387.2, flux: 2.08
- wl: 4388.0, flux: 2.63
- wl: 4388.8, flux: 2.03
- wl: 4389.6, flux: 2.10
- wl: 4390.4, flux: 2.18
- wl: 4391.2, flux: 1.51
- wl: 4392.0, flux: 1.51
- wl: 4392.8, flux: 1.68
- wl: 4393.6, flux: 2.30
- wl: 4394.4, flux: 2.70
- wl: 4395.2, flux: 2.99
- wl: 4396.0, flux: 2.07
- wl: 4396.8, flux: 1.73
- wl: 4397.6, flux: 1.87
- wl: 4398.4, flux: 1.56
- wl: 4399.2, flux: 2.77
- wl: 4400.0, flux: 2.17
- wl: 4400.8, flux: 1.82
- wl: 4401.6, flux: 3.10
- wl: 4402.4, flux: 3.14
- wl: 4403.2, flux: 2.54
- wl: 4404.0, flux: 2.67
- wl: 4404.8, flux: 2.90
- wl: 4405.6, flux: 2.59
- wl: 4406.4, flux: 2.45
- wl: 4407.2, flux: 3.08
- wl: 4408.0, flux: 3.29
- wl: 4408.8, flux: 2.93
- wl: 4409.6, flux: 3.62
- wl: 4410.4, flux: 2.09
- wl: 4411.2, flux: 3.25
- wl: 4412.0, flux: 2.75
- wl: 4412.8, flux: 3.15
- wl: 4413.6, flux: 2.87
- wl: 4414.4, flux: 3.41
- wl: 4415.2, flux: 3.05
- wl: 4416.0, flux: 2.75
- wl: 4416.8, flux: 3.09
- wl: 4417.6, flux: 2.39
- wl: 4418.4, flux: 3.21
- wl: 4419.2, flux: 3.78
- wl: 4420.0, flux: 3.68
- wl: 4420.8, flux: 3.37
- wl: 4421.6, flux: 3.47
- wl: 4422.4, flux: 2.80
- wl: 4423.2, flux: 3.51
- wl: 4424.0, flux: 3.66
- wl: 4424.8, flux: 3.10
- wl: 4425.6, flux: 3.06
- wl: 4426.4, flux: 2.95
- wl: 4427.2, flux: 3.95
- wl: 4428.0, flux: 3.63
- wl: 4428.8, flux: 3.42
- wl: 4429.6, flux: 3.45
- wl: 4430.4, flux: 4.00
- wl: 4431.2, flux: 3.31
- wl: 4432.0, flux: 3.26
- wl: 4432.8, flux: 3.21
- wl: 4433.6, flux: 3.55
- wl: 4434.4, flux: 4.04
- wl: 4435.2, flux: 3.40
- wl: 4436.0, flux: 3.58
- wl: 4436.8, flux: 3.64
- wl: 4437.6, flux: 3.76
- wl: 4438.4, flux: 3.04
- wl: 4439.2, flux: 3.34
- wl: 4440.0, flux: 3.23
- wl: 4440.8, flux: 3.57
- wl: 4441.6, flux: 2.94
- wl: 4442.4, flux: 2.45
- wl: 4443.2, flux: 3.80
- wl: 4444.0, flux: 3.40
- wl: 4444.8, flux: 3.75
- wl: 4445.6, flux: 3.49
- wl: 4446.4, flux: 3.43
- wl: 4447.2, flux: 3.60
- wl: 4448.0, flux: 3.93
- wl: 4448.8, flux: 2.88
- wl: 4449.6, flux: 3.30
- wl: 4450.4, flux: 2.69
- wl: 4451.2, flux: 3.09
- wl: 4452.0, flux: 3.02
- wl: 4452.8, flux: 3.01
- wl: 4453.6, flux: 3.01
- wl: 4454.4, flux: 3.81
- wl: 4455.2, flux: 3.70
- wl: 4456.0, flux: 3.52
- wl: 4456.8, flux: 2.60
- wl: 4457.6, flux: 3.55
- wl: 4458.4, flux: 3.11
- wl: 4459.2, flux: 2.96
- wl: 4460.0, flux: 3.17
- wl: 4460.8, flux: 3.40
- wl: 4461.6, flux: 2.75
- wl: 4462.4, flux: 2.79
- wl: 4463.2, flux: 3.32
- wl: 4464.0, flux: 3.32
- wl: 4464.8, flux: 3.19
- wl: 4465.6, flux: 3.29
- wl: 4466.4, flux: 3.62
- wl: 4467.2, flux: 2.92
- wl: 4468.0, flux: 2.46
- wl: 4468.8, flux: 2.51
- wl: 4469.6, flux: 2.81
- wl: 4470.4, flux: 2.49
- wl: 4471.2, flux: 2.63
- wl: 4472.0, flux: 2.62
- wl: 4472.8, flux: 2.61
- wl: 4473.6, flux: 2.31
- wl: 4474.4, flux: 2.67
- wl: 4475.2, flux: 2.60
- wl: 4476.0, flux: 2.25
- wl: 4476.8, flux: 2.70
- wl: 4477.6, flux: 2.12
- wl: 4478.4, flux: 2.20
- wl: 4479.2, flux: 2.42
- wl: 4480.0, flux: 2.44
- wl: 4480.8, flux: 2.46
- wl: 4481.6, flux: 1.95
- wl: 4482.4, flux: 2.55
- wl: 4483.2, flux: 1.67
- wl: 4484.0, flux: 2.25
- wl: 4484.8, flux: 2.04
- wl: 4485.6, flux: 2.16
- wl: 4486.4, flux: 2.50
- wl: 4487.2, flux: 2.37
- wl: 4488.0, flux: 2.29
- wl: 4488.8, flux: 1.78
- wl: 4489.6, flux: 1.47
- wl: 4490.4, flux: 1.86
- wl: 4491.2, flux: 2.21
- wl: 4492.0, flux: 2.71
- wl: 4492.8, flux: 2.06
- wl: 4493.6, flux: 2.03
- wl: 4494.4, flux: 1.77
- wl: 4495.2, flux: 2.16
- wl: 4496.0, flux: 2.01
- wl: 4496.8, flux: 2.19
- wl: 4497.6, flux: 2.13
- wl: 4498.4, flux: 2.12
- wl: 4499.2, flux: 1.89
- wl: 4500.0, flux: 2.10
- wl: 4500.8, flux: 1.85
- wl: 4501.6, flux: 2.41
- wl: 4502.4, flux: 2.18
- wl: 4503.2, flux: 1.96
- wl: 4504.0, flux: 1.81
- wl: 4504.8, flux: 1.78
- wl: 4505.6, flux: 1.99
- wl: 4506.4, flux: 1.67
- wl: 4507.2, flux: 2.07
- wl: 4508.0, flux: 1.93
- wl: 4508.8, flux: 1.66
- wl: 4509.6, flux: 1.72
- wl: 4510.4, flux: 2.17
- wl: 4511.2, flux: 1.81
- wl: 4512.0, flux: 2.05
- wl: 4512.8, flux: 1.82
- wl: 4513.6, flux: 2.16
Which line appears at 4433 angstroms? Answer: C IV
